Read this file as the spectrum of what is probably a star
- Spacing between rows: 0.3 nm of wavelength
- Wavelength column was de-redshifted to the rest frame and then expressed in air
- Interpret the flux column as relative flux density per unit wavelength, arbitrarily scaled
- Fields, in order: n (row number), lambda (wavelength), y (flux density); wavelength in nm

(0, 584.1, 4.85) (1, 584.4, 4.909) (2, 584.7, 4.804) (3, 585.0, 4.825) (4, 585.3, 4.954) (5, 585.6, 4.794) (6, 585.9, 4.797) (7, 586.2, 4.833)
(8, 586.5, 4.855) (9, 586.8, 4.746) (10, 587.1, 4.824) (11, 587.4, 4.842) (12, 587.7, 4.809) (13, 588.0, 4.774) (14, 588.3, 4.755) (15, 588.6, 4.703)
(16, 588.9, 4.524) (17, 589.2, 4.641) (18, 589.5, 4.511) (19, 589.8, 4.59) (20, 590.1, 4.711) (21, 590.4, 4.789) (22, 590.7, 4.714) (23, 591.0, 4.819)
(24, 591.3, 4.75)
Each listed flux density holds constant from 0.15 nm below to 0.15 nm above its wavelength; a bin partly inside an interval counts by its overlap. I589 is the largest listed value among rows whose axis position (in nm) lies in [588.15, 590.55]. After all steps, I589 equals 4.789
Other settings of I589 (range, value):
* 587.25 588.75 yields 4.842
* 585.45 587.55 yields 4.855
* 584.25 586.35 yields 4.954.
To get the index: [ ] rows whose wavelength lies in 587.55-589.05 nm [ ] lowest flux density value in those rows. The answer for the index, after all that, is 4.524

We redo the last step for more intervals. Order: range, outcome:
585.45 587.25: 4.746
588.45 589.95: 4.511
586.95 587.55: 4.824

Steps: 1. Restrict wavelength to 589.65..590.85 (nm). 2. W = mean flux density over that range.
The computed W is 4.7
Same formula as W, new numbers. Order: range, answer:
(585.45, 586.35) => 4.81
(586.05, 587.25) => 4.81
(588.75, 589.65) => 4.56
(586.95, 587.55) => 4.83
